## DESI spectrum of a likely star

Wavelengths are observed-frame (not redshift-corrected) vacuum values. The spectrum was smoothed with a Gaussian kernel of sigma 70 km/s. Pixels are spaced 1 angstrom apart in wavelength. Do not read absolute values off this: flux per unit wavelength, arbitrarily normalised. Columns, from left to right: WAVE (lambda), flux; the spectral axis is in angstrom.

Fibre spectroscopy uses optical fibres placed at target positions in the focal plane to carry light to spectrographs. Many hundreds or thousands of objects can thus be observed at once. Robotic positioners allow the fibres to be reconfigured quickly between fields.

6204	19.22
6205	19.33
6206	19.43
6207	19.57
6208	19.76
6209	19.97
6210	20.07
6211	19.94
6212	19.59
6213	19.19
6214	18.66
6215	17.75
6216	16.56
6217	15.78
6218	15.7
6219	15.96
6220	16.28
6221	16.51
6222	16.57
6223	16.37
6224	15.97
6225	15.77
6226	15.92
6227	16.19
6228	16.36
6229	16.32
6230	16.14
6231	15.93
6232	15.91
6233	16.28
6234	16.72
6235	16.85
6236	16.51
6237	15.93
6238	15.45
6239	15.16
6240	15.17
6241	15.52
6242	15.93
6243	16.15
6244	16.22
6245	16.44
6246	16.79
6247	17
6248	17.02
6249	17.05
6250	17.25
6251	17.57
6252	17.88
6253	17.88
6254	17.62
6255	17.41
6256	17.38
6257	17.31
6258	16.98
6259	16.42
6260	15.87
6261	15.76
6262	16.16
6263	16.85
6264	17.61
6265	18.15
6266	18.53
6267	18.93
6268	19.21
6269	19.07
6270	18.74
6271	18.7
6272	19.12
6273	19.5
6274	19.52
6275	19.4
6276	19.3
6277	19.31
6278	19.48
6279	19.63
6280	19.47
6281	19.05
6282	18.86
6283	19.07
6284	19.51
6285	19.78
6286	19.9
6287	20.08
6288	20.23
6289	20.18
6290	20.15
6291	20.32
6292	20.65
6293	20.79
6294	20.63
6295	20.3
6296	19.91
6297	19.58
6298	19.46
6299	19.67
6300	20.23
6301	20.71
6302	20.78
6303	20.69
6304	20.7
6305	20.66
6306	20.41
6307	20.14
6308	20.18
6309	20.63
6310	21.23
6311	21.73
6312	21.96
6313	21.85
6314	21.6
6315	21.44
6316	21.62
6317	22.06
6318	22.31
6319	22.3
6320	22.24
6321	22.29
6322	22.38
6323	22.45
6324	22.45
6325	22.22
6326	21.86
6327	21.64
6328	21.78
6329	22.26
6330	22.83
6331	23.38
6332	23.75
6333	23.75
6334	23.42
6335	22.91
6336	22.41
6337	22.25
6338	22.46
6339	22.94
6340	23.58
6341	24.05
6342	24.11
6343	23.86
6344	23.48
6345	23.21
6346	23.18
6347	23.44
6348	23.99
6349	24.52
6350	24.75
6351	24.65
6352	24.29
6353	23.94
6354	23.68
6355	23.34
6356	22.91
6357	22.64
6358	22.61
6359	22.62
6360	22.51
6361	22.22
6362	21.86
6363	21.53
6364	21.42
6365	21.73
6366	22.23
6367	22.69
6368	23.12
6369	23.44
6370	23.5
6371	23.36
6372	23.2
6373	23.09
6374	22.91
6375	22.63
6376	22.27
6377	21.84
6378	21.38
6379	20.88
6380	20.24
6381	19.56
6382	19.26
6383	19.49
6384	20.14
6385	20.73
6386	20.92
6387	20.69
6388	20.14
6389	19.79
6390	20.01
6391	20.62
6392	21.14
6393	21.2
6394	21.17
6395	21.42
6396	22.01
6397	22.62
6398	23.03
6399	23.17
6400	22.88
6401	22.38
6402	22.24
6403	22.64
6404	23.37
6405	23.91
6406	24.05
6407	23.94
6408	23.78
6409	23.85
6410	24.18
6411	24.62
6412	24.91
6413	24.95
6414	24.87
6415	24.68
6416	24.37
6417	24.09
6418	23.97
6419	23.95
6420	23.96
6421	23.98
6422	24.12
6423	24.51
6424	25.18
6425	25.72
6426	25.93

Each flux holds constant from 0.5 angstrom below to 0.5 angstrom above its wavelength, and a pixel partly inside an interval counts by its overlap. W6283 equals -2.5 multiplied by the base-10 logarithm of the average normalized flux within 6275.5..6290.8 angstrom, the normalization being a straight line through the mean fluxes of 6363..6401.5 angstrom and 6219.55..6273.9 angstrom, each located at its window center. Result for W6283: -0.082 mag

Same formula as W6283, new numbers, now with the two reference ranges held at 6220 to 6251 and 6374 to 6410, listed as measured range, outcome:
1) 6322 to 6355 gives -0.17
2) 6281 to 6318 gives -0.11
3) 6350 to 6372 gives -0.11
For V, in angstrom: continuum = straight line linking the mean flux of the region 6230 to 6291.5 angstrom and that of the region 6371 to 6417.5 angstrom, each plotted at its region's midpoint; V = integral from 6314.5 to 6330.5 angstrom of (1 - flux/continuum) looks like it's -1.81 angstrom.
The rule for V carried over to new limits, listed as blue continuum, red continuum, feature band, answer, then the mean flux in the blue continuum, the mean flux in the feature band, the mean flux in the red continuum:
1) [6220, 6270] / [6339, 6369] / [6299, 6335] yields -1.3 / 16.8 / 21.8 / 23.2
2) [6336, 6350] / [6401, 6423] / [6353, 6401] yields 3.8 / 23.5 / 21.9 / 24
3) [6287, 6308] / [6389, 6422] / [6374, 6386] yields 0.9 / 20.3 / 20.9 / 23.1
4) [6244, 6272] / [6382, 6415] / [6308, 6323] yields -1.8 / 17.5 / 21.8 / 22.3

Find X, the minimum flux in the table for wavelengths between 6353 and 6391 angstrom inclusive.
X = 19.26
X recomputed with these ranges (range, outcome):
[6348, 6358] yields 22.61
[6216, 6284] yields 15.16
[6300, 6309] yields 20.14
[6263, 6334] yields 16.85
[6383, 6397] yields 19.49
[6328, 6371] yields 21.42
